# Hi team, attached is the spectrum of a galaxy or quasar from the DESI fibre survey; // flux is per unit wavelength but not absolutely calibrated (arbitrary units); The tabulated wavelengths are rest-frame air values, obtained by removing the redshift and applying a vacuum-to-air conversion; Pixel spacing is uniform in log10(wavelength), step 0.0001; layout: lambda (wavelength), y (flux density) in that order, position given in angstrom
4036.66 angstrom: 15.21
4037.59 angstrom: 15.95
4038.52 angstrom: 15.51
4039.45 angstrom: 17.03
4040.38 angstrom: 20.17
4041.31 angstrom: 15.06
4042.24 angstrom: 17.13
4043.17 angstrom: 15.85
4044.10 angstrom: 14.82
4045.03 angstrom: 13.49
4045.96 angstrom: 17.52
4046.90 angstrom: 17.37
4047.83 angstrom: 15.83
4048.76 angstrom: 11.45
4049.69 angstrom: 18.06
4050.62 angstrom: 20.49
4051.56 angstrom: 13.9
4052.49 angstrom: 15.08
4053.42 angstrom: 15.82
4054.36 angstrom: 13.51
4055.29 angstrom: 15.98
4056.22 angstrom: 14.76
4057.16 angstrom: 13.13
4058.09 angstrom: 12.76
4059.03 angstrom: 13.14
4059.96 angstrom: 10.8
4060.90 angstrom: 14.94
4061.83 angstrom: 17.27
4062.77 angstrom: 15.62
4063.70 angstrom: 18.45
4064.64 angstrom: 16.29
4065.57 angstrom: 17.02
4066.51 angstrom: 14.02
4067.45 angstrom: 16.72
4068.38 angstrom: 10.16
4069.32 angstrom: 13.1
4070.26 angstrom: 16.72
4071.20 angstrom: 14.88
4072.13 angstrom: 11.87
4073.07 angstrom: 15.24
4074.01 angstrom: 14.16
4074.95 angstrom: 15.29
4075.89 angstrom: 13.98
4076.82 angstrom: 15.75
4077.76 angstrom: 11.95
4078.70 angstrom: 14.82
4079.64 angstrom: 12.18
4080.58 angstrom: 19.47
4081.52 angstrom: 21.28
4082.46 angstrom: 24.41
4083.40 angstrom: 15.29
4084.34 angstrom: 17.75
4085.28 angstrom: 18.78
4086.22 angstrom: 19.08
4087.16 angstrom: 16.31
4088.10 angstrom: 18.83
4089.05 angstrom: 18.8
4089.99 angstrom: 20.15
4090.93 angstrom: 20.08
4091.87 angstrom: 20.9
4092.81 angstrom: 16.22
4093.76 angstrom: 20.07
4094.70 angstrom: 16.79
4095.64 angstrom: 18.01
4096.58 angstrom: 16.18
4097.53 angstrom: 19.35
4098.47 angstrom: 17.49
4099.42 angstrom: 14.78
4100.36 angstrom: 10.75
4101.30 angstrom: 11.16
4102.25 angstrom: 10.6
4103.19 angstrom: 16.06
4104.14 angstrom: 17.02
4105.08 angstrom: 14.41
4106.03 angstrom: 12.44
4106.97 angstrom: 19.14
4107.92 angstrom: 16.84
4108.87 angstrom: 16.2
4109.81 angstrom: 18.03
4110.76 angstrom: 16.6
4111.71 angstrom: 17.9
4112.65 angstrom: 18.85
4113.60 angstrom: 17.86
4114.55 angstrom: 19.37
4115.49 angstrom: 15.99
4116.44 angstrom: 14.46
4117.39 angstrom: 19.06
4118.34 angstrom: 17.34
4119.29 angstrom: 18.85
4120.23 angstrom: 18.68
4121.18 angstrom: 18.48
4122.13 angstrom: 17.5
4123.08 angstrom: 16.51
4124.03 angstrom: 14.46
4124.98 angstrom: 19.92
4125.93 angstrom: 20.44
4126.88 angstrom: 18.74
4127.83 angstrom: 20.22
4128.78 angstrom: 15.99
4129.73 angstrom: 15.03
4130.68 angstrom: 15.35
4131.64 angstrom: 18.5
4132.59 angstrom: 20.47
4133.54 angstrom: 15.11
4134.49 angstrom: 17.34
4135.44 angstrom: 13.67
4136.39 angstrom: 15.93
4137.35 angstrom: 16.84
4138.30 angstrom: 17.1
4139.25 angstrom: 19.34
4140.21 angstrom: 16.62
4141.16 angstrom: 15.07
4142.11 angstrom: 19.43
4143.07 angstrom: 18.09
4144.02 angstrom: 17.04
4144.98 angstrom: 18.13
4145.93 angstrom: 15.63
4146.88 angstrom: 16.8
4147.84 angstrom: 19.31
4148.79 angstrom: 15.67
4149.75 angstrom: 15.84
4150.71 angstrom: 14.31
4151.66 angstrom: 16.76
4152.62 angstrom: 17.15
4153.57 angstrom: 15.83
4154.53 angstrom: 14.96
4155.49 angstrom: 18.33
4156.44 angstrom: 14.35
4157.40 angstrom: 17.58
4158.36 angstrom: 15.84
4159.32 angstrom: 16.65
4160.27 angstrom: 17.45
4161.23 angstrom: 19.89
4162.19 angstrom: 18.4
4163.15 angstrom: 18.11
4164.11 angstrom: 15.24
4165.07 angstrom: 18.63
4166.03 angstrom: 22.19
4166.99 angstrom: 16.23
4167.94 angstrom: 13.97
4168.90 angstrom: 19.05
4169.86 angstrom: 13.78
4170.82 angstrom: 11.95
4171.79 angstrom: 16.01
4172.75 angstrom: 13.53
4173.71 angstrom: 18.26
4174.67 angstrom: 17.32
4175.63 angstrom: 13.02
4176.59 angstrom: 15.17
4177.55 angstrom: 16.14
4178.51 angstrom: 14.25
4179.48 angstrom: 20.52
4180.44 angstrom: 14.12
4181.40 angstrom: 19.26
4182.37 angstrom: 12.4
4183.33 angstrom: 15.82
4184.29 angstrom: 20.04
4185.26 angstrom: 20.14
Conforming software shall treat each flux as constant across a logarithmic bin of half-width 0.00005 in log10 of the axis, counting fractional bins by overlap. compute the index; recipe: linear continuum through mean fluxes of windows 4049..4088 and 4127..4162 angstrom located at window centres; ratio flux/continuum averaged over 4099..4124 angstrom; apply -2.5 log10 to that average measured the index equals 0.00 mag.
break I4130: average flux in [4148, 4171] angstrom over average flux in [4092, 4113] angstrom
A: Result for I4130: 1.0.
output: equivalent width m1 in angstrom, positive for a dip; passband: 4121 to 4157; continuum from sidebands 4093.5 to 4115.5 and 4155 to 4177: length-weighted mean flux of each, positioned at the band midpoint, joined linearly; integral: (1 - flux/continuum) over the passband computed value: -1.2 angstrom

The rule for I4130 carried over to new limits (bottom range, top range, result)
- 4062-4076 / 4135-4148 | 1.14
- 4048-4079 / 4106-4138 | 1.18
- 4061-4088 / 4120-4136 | 1.09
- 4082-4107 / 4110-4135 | 1.04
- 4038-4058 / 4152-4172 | 1.06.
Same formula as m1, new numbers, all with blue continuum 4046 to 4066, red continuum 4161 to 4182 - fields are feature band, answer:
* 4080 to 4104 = -2.7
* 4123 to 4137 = -0.9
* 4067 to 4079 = 1.0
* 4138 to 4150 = -0.8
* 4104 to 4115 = -0.8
